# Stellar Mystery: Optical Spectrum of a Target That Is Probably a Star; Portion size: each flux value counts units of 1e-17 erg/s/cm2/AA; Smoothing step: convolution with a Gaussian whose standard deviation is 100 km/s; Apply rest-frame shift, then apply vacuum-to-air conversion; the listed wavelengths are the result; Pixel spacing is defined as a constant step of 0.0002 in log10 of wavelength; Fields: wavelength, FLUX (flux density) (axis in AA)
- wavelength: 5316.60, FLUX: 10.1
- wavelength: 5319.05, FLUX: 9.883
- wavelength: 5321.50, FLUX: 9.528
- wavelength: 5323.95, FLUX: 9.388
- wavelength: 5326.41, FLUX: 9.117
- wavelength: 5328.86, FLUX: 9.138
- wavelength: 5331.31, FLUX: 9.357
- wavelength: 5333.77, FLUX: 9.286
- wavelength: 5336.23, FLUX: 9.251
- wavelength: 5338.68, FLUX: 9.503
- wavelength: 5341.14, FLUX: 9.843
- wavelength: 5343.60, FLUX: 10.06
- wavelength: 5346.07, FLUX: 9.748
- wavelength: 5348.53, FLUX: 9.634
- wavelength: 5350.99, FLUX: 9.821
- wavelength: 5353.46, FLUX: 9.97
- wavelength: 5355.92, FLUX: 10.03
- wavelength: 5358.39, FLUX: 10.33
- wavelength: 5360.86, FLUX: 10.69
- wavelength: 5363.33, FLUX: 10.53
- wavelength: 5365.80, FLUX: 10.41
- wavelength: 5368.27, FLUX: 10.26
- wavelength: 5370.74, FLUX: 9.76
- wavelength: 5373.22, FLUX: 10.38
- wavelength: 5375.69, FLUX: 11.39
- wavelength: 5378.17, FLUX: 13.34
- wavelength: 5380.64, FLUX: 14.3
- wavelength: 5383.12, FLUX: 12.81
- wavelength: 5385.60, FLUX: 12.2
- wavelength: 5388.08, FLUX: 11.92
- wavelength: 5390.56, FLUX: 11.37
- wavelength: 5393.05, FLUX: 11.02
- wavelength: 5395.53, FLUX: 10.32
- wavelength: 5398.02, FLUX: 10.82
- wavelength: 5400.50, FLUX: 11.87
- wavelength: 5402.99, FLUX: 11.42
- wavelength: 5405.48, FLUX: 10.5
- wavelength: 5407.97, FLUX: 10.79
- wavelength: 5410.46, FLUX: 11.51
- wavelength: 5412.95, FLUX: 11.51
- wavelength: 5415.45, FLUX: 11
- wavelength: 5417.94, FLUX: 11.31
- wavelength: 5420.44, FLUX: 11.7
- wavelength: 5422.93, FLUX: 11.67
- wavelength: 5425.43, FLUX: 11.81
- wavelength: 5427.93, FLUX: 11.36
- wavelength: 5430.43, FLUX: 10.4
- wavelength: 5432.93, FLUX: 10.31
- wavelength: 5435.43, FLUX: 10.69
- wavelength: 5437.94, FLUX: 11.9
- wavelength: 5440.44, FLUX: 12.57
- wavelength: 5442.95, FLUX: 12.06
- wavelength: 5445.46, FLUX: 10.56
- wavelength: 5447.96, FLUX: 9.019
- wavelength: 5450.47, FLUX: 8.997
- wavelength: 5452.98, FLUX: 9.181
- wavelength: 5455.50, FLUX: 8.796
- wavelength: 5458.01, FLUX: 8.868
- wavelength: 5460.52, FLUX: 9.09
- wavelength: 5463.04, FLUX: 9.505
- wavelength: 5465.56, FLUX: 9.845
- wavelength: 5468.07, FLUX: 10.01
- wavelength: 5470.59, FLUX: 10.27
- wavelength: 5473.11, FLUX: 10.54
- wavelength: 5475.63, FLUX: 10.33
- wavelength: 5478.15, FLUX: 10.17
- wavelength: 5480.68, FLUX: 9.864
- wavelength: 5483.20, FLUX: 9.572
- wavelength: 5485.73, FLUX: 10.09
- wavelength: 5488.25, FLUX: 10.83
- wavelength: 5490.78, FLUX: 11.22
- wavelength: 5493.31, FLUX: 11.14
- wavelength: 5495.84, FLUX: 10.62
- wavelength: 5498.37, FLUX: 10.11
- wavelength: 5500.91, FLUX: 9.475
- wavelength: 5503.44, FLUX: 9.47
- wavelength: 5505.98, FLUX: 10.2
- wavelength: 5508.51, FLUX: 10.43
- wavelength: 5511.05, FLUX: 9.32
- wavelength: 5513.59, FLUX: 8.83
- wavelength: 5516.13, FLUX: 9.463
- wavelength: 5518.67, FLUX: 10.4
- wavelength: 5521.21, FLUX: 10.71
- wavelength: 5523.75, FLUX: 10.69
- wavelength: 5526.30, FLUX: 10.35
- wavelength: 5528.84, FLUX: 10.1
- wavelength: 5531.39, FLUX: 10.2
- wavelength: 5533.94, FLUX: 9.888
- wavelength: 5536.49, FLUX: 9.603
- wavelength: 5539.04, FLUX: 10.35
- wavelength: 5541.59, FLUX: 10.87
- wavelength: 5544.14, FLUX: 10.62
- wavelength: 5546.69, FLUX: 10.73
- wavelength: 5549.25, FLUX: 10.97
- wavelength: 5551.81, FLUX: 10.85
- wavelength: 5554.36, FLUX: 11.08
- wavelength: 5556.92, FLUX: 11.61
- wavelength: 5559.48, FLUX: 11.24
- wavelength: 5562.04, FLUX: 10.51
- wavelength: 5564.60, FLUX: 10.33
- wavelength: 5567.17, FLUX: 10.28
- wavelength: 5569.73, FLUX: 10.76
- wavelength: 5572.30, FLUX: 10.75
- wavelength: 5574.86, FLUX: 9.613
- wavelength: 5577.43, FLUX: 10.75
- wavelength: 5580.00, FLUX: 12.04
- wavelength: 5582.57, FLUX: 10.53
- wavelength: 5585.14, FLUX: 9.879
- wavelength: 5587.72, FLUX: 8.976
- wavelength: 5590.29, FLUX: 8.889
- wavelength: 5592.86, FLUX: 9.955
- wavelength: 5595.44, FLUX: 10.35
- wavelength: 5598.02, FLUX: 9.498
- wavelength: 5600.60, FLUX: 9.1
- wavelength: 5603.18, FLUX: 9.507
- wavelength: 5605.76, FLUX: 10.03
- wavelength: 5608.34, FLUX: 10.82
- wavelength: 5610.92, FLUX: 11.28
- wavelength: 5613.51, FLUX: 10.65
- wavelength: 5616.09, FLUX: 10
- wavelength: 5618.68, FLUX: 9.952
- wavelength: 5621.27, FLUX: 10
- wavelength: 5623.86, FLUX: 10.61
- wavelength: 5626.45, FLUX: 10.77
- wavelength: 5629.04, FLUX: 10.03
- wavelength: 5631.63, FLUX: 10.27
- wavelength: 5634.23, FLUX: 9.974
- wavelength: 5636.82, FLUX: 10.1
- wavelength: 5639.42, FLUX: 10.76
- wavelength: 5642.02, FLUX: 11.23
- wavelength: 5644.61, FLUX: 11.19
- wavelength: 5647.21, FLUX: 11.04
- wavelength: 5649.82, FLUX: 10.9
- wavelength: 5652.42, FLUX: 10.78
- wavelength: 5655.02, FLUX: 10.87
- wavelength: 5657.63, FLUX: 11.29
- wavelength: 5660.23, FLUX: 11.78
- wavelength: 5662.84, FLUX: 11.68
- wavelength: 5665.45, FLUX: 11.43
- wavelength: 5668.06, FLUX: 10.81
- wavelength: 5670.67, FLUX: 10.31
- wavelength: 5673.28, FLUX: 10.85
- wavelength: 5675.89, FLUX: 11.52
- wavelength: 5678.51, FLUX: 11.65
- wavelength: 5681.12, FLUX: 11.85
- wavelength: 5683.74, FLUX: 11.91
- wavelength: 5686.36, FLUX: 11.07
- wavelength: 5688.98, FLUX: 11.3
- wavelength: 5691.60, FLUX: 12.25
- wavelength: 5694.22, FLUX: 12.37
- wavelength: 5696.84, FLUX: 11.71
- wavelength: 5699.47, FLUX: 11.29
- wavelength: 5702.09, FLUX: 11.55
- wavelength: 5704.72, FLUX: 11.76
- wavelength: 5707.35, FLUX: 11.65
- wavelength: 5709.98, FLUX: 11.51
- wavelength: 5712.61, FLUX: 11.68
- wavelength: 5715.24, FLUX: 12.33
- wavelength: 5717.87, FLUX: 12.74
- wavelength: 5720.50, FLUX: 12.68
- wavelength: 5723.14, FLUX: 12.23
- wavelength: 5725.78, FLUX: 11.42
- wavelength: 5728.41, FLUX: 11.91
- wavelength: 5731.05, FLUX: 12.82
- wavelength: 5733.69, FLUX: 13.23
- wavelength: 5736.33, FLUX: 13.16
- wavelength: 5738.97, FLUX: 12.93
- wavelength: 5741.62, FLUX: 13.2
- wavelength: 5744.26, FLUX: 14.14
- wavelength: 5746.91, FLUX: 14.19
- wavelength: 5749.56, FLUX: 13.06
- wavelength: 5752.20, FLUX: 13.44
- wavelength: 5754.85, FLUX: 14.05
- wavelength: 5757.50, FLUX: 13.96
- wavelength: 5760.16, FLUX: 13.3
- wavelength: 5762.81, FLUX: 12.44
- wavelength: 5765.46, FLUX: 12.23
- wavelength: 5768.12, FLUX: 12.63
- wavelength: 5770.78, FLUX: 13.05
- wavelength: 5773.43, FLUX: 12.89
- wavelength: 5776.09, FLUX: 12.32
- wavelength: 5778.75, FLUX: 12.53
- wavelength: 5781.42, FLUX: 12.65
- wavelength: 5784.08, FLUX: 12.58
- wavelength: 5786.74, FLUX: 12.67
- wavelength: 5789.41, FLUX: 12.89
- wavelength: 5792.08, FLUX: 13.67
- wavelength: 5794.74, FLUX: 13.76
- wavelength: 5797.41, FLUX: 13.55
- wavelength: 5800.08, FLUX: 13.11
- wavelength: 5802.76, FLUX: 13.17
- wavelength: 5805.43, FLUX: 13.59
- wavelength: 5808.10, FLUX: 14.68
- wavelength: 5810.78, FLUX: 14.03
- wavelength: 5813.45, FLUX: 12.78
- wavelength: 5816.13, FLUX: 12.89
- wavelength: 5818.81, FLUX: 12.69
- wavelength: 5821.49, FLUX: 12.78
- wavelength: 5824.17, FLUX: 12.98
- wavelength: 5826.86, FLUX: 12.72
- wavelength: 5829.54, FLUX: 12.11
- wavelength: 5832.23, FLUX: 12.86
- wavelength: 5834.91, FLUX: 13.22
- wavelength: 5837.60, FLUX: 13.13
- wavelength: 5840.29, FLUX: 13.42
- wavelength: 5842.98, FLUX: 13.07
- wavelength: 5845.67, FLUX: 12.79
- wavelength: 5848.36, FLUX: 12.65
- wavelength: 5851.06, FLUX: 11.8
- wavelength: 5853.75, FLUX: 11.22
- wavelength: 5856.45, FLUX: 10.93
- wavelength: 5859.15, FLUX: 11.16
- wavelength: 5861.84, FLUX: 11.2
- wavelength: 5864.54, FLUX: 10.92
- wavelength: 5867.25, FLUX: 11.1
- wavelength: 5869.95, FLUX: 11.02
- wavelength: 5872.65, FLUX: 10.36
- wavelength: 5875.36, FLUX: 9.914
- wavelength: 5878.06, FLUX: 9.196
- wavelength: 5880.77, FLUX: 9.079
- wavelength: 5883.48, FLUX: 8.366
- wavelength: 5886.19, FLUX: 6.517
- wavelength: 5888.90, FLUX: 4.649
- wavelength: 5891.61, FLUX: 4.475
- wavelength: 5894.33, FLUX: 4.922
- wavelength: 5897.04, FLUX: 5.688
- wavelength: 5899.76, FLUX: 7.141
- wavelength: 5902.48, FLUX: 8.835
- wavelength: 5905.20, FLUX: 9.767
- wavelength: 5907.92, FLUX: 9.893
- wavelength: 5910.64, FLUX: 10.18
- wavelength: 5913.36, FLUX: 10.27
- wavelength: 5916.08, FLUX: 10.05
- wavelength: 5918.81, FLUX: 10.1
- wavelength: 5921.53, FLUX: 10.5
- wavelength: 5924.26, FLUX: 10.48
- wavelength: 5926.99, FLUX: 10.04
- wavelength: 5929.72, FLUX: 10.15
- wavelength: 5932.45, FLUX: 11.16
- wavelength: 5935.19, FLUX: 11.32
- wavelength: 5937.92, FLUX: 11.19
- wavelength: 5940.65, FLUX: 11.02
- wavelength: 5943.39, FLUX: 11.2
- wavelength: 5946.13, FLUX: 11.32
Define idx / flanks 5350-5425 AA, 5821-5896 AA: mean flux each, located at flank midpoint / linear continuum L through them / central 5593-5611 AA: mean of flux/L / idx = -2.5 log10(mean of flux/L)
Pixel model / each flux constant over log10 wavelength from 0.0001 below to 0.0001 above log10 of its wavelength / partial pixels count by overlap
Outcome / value 0.10 mag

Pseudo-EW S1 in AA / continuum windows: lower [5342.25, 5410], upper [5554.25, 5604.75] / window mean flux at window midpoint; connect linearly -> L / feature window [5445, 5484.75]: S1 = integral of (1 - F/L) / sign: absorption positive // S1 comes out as 3.7 AA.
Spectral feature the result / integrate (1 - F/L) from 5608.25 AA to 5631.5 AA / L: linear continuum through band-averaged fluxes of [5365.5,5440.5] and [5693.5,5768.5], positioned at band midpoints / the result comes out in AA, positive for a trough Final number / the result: 3.36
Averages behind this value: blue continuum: 11.4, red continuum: 12.6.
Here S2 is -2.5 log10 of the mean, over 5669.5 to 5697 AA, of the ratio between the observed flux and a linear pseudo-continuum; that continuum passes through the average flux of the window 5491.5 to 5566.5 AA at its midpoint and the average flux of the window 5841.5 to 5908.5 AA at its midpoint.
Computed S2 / -0.159 mag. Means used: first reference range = 10.4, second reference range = 9.46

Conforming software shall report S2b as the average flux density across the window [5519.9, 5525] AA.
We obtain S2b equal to 10.7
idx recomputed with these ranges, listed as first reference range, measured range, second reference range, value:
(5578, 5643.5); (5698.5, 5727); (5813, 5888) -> -0.111 mag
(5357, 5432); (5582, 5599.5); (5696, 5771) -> 0.239 mag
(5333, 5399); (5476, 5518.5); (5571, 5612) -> 0.032 mag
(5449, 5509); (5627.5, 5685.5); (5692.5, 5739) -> 0.056 mag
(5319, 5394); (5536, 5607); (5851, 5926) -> -0.041 mag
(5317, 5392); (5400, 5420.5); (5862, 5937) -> -0.094 mag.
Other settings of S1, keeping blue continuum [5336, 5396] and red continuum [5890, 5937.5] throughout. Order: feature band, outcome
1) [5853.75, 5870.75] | -3.25 AA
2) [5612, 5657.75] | -2.69 AA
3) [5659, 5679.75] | -2.89 AA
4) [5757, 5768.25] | -3.83 AA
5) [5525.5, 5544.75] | 0.09 AA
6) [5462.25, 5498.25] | 0.53 AA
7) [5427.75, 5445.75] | -1.16 AA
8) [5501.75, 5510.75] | 0.38 AA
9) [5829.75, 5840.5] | -4.18 AA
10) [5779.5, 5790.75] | -3.73 AA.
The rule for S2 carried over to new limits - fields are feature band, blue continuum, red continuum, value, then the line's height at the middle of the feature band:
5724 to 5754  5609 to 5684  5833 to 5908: -0.24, 10.5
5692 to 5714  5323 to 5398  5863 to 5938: -0.21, 9.66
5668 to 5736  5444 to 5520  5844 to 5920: -0.22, 9.64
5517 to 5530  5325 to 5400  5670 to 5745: 0.08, 11.3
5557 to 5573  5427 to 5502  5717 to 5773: 0.05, 11.2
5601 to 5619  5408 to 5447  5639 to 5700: 0.11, 11.3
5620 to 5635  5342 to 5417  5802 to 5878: 0.14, 11.7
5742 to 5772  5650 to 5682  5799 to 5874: -0.12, 11.9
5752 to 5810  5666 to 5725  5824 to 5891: -0.17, 11.3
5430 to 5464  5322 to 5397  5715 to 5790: 0.09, 11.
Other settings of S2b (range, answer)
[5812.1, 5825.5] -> 12.8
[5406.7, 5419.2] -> 11.2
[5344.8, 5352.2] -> 9.73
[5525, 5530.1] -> 10.2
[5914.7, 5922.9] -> 10.2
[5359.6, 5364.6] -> 10.6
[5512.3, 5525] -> 10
